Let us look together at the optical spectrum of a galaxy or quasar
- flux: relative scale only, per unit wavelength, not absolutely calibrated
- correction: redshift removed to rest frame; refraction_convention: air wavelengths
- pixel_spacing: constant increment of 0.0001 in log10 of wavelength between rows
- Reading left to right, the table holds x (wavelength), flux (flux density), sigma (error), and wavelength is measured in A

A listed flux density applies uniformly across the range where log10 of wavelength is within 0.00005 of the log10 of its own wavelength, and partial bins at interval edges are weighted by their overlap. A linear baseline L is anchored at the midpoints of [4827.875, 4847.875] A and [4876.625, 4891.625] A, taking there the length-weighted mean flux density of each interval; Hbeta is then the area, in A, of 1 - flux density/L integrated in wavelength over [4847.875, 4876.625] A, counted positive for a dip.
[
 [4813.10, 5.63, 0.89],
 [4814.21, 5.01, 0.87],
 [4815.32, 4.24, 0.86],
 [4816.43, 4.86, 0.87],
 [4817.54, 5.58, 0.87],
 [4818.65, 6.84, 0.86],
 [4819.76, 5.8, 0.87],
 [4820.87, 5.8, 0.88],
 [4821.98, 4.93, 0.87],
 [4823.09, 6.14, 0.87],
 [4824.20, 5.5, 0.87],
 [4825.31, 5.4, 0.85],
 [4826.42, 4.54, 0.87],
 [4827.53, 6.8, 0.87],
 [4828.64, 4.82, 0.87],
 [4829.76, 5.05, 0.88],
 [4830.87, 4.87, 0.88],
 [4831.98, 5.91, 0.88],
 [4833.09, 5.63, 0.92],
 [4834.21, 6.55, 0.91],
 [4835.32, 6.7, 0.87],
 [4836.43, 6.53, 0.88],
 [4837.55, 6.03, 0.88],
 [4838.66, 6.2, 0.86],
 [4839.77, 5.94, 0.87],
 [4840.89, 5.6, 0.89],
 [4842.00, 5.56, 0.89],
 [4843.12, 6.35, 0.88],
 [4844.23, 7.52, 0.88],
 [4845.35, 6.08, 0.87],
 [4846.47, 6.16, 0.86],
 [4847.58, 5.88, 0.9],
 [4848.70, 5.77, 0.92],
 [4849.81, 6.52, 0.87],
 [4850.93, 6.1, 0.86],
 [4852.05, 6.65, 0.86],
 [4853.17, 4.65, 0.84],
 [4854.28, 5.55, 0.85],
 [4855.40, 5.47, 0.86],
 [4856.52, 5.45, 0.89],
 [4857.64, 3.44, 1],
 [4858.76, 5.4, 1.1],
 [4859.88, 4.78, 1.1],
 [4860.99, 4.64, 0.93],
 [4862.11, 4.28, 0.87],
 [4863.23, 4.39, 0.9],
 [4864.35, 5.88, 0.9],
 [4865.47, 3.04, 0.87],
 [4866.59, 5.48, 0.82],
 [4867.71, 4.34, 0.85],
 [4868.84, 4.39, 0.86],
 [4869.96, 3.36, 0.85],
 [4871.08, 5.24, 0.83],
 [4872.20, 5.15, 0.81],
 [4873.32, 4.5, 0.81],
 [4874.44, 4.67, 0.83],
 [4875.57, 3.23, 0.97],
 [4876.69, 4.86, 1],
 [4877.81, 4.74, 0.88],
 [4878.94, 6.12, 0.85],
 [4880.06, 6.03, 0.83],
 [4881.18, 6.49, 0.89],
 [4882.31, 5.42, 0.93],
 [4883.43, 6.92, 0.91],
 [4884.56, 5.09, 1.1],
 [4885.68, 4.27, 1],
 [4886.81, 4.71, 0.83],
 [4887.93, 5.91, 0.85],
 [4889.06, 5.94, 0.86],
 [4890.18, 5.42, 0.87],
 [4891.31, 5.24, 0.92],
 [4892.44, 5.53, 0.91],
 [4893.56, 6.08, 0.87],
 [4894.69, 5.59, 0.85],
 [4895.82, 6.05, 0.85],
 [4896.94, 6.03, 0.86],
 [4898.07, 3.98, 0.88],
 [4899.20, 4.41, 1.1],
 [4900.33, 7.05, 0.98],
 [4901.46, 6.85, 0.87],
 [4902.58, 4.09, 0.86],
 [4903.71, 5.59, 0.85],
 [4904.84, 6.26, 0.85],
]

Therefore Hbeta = 4.25 A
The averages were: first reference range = 5.98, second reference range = 5.54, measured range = 4.9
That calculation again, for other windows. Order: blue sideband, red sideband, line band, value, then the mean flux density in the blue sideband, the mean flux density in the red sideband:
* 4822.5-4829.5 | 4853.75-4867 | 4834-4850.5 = -3.3 A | 5.51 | 4.81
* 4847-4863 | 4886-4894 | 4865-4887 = 2.1 A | 5.31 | 5.5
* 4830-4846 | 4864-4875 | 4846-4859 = -0.4 A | 6.08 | 4.58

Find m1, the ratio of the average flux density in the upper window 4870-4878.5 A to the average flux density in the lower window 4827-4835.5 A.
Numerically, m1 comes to 0.8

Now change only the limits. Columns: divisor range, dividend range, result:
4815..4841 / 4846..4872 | 0.89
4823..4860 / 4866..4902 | 0.92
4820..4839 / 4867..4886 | 0.87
